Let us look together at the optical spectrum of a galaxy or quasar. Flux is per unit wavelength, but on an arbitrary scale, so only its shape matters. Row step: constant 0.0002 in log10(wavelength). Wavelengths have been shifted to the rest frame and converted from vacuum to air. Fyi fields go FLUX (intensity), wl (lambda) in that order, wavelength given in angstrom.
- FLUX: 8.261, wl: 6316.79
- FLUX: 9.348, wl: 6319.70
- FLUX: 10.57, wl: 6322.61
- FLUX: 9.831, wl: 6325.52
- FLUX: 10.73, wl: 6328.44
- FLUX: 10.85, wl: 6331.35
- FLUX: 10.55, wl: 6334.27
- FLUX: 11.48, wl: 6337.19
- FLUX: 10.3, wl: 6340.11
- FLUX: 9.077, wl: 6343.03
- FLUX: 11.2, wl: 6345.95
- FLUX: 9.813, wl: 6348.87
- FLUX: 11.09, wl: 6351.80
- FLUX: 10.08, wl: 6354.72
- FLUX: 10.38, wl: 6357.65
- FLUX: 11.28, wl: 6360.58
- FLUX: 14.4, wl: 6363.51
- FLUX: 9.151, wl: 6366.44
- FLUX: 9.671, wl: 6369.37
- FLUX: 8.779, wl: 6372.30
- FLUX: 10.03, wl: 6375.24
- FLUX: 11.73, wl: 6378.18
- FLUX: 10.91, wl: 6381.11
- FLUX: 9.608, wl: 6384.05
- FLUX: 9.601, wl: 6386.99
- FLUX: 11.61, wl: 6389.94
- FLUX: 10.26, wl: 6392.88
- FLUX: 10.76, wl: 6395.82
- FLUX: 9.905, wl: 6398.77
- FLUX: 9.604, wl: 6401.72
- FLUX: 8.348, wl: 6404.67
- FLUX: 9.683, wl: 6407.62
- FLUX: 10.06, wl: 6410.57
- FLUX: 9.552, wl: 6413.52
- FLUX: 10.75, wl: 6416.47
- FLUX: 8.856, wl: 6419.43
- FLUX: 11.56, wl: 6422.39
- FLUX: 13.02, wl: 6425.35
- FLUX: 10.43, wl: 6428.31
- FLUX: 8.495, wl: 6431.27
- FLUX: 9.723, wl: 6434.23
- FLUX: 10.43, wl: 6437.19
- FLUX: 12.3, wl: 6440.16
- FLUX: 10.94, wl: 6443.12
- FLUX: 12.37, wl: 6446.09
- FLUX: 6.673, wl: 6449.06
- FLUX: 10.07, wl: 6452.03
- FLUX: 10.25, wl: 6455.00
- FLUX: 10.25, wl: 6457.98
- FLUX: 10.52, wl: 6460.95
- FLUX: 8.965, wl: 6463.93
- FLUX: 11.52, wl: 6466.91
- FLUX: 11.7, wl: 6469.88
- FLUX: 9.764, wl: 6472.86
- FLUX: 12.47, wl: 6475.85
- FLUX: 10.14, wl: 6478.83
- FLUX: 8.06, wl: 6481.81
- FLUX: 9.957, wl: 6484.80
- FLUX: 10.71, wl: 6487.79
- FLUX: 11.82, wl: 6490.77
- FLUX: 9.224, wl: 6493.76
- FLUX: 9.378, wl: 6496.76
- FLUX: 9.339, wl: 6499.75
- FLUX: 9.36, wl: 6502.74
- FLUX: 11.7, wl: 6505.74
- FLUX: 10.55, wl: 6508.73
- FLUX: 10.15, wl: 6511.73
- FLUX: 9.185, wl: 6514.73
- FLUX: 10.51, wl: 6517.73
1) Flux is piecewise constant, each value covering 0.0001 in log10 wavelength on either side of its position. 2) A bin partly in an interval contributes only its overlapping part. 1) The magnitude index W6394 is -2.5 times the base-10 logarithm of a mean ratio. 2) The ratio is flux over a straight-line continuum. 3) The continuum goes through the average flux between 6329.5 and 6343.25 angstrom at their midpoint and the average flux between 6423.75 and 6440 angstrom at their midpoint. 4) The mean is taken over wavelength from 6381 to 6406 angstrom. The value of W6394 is 0.06 mag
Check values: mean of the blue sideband 10.6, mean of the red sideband 10.6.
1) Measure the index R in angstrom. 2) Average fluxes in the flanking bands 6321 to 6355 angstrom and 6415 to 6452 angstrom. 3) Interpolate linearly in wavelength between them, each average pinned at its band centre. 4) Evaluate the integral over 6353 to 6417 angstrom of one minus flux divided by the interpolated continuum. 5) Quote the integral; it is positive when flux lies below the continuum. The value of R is 1.1 angstrom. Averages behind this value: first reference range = 10.5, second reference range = 10.4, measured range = 10.3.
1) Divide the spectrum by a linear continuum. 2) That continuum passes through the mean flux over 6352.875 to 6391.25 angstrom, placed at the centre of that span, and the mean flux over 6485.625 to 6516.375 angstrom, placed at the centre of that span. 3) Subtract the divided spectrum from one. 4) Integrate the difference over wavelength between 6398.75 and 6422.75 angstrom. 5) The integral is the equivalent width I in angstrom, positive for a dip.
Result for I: 1.6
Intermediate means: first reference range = 10.6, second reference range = 10.1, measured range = 9.73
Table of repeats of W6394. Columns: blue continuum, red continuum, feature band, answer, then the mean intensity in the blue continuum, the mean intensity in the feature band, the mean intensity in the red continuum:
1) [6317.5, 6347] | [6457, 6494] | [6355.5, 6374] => -0.02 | 10.3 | 10.6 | 10.4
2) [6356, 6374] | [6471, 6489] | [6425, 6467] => 0.00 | 10.6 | 10.3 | 10.2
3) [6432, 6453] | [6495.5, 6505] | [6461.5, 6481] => -0.08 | 10.3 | 10.7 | 9.55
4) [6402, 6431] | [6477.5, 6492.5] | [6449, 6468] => 0.02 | 10.2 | 9.94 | 10.1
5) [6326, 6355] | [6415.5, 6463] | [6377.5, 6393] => -0.01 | 10.5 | 10.6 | 10.4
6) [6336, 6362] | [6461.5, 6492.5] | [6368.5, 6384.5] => 0.04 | 10.5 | 10.2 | 10.5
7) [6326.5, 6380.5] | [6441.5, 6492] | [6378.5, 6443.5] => 0.02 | 10.6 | 10.3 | 10.4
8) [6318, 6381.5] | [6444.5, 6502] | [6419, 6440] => -0.03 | 10.5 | 10.6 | 10.2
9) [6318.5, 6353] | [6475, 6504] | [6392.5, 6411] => 0.05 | 10.4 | 9.76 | 10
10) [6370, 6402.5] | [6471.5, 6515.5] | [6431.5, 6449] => -0.04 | 10.3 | 10.6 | 10.1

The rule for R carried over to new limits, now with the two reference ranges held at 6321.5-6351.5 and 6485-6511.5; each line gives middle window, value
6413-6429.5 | -0.7 angstrom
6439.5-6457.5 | 0.0 angstrom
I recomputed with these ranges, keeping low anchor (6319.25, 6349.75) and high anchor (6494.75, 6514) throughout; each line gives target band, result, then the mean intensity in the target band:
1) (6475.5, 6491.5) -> -0.4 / 10.3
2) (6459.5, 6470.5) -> -0.5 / 10.6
